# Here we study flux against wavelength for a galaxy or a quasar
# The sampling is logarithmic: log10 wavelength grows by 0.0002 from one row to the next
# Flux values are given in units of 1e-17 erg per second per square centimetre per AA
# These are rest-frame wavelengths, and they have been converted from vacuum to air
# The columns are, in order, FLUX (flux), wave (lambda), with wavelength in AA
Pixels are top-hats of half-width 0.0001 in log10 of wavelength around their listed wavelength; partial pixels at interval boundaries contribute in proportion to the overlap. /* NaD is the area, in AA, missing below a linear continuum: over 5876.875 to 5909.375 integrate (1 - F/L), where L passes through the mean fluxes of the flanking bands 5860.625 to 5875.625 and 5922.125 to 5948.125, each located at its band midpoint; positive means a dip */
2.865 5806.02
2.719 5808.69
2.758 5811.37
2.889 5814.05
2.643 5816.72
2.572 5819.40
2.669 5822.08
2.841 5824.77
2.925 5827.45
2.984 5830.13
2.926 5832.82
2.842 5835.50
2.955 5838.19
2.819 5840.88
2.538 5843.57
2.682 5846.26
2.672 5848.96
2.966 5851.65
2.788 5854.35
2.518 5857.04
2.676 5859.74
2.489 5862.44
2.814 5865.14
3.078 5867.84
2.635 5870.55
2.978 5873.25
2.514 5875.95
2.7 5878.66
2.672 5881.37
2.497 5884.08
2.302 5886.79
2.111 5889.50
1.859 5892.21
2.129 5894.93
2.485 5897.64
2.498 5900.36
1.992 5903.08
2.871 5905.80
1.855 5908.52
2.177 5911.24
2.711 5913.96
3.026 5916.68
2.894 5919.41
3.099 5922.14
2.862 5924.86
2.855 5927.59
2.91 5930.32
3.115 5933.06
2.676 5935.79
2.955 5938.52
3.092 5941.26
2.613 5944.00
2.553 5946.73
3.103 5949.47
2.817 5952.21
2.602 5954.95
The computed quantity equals 5.4 AA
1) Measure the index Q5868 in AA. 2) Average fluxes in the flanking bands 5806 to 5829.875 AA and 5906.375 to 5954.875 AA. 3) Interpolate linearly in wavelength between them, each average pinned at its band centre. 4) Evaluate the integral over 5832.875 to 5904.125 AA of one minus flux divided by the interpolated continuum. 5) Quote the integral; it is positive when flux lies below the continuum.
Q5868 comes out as 4.7 AA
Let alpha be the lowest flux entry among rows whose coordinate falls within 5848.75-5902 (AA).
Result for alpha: 1.859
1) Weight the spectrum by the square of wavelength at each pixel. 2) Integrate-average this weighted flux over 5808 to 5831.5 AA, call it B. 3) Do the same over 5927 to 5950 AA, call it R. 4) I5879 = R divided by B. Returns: 1.1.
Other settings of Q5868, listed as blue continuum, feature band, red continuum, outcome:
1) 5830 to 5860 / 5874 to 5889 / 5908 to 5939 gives 1.34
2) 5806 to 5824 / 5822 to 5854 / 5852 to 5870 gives -1.10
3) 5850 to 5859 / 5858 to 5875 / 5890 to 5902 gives -1.12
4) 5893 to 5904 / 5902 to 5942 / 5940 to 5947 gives -3.16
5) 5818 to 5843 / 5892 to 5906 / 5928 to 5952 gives 2.75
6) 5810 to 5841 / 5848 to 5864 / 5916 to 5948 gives 0.85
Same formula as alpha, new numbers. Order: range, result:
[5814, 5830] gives 2.572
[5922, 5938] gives 2.676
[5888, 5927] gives 1.855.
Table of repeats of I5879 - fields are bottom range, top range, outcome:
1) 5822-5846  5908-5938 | 1.01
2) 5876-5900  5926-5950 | 1.24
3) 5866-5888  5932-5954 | 1.09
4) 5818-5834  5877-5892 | 0.87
